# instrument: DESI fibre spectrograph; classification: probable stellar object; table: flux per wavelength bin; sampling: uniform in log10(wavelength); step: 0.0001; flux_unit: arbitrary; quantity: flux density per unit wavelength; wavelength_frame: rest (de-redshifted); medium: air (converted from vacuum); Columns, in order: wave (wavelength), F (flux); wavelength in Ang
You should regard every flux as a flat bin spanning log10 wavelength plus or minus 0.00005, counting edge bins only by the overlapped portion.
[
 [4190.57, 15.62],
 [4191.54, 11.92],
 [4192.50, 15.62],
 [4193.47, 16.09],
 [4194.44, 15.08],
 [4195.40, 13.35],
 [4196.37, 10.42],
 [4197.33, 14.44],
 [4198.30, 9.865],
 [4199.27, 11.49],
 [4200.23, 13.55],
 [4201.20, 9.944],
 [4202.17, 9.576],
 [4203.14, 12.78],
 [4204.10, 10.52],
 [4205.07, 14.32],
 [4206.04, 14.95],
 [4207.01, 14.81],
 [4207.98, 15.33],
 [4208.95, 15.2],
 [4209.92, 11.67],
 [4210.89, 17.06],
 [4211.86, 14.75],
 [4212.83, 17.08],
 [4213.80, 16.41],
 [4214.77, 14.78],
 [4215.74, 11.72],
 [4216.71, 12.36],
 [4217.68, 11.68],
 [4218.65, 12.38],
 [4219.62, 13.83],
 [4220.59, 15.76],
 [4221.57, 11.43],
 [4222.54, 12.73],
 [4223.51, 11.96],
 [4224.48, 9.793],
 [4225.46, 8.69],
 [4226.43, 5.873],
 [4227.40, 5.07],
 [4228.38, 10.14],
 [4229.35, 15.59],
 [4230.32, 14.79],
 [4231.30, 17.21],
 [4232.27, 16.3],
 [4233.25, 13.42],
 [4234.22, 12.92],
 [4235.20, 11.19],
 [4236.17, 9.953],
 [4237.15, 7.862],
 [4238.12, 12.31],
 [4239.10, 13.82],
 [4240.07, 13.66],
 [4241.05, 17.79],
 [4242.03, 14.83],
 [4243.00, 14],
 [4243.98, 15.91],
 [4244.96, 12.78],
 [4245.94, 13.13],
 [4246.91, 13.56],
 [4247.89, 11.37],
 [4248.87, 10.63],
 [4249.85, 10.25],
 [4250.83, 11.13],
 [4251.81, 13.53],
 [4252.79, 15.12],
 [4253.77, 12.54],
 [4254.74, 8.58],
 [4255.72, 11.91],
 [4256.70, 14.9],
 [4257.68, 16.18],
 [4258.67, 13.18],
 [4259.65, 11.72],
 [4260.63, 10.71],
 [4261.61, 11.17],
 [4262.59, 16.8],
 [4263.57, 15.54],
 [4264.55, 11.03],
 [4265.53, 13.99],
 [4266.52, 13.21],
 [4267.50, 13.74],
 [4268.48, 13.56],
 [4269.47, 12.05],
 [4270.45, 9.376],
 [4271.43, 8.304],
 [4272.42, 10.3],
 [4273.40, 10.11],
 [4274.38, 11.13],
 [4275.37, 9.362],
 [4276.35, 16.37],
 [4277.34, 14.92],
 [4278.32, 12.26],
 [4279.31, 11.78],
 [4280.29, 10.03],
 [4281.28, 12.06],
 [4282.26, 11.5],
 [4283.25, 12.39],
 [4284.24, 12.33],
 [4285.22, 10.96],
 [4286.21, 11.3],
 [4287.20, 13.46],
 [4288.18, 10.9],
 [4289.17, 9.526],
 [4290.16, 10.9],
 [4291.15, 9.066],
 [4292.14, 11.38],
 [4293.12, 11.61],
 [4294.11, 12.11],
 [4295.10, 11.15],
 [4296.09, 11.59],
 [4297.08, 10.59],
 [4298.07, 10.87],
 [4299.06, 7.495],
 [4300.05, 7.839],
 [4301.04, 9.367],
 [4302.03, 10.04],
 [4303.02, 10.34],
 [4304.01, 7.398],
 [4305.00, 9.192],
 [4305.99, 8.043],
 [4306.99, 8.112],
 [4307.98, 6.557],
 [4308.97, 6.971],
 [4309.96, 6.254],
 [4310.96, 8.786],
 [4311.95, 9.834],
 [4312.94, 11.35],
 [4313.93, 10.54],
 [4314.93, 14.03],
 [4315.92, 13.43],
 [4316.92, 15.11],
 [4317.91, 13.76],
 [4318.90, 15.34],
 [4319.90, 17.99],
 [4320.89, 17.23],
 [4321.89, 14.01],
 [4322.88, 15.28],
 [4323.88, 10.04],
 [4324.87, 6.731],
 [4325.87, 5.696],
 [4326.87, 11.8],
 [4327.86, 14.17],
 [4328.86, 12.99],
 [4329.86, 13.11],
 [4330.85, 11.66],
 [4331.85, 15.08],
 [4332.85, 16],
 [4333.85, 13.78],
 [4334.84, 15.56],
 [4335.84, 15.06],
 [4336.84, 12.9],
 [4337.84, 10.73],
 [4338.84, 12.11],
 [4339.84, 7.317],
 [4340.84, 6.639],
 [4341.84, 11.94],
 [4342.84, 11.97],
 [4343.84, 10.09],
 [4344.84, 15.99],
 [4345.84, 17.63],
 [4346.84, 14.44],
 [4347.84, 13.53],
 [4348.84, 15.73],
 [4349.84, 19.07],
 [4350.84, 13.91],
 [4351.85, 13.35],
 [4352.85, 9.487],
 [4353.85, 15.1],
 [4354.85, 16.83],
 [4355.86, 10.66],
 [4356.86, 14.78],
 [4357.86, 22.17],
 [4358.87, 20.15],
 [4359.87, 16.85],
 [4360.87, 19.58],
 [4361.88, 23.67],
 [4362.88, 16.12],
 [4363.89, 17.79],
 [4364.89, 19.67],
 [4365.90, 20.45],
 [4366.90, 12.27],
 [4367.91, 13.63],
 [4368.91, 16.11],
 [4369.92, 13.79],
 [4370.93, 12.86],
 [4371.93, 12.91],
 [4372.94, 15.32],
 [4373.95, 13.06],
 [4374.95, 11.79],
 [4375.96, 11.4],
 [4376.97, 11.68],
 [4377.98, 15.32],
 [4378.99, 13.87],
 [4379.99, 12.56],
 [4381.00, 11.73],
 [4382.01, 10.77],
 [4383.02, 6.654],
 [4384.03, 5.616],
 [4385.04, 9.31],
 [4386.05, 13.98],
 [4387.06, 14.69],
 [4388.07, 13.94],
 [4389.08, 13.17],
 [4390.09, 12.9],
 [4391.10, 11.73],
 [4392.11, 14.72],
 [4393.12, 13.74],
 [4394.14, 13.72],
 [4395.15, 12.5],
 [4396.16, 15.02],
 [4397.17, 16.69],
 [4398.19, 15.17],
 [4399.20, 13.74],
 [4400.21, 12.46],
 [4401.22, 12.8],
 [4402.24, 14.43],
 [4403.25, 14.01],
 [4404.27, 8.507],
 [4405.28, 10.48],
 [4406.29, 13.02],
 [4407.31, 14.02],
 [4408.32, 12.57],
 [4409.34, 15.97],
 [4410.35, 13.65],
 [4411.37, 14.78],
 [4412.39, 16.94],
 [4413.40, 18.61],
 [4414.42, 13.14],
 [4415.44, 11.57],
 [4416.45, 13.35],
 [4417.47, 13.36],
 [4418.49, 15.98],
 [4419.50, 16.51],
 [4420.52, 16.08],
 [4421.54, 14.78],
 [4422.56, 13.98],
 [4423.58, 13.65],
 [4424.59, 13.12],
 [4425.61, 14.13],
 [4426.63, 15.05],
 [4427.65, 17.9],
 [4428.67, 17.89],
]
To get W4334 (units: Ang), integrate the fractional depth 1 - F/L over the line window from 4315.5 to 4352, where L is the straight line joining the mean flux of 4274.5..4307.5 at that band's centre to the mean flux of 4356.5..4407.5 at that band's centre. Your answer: -2.8 Ang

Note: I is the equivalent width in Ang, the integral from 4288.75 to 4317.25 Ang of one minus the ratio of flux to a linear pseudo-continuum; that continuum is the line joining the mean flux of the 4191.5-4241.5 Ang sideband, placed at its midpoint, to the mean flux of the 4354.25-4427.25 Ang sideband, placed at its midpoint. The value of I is 7.57 Ang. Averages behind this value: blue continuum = 12.9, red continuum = 14.2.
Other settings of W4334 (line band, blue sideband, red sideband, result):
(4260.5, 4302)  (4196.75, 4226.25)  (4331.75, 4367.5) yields 7.23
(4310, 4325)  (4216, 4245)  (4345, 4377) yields 1.76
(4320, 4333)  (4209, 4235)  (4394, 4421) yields 0.84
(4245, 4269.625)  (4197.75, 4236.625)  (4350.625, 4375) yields 1.42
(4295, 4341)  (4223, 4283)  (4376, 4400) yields 4.47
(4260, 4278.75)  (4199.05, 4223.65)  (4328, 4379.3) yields 2.09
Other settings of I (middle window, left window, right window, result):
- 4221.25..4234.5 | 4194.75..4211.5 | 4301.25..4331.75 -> 0.75 Ang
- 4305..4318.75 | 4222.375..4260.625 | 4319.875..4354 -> 2.73 Ang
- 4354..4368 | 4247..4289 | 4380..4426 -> -4.88 Ang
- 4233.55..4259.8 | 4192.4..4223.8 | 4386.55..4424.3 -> 1.41 Ang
